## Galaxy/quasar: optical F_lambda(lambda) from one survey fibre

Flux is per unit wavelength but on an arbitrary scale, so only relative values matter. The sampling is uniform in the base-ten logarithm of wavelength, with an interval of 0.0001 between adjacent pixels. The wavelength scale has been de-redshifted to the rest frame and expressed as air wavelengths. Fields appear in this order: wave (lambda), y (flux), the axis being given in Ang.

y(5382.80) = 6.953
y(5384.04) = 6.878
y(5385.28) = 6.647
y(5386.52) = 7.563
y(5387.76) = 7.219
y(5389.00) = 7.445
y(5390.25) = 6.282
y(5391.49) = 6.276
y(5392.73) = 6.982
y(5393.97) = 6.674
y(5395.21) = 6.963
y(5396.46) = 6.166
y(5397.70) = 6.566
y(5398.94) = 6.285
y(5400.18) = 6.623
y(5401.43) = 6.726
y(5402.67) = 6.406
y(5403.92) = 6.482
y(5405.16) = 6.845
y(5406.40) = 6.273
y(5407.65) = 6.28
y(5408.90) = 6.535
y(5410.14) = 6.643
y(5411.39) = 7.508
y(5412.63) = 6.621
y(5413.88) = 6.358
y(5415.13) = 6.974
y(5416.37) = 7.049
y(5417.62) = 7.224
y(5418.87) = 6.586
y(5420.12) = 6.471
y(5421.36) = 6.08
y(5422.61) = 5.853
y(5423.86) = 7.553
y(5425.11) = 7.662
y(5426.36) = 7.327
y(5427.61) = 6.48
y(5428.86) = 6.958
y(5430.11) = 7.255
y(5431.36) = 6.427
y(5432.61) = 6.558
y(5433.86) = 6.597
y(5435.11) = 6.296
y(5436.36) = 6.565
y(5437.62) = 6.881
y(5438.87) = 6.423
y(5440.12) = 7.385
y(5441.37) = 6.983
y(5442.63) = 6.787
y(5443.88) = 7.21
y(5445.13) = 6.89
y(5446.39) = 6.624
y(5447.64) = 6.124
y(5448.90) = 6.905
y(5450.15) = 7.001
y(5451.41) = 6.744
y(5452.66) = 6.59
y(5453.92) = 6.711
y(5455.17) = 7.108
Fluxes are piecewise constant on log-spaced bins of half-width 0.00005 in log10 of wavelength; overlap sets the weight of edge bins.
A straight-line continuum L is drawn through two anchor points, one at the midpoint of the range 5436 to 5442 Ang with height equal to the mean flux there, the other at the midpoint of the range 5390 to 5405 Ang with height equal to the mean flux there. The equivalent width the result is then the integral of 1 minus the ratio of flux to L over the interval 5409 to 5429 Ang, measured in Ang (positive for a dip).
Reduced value -0.3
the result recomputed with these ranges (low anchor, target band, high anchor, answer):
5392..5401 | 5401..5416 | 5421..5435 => 0.1 Ang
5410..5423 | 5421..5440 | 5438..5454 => 0.0 Ang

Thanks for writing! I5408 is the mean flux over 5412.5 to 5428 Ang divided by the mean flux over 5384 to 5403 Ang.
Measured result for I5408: 1.01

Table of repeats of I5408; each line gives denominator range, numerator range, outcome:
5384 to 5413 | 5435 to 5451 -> 1.01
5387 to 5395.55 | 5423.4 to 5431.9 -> 1.04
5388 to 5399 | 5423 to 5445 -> 1.03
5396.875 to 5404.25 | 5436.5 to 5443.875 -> 1.06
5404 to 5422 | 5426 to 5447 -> 1.02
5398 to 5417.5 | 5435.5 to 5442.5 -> 1.02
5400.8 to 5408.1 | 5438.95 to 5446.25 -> 1.07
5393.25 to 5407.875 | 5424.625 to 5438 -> 1.04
